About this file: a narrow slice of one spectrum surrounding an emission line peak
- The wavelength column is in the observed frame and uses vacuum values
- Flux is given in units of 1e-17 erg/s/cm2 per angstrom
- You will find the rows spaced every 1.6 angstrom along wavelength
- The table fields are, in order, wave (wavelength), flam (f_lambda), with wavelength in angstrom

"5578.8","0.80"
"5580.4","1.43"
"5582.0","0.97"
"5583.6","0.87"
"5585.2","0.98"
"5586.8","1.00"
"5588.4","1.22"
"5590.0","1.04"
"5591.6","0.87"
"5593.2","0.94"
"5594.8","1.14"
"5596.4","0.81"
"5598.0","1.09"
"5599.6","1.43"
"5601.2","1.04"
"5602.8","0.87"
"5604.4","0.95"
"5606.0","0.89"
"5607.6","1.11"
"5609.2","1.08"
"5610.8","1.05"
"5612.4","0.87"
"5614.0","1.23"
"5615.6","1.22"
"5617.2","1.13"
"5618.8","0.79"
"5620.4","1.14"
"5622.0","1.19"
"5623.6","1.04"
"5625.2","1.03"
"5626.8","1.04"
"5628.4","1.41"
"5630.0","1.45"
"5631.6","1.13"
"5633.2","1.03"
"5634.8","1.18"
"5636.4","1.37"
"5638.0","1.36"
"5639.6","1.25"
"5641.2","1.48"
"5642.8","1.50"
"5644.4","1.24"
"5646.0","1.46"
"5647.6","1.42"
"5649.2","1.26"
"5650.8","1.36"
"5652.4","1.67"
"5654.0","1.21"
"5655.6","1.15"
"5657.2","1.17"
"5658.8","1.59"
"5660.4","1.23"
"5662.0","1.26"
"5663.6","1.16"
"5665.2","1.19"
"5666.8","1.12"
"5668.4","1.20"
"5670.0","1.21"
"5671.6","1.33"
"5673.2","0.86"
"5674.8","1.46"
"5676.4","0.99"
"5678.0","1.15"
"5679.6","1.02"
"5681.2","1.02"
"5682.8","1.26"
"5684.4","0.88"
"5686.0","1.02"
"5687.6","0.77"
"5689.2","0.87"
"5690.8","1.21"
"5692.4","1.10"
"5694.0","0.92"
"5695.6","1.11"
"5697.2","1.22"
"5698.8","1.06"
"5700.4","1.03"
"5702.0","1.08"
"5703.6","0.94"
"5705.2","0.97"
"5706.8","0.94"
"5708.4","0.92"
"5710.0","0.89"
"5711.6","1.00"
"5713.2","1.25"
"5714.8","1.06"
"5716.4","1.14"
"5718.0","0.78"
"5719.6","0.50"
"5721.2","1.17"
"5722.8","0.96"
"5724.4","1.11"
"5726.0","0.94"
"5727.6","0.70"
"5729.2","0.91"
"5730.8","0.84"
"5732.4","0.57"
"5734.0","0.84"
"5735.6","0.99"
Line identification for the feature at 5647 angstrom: C III]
